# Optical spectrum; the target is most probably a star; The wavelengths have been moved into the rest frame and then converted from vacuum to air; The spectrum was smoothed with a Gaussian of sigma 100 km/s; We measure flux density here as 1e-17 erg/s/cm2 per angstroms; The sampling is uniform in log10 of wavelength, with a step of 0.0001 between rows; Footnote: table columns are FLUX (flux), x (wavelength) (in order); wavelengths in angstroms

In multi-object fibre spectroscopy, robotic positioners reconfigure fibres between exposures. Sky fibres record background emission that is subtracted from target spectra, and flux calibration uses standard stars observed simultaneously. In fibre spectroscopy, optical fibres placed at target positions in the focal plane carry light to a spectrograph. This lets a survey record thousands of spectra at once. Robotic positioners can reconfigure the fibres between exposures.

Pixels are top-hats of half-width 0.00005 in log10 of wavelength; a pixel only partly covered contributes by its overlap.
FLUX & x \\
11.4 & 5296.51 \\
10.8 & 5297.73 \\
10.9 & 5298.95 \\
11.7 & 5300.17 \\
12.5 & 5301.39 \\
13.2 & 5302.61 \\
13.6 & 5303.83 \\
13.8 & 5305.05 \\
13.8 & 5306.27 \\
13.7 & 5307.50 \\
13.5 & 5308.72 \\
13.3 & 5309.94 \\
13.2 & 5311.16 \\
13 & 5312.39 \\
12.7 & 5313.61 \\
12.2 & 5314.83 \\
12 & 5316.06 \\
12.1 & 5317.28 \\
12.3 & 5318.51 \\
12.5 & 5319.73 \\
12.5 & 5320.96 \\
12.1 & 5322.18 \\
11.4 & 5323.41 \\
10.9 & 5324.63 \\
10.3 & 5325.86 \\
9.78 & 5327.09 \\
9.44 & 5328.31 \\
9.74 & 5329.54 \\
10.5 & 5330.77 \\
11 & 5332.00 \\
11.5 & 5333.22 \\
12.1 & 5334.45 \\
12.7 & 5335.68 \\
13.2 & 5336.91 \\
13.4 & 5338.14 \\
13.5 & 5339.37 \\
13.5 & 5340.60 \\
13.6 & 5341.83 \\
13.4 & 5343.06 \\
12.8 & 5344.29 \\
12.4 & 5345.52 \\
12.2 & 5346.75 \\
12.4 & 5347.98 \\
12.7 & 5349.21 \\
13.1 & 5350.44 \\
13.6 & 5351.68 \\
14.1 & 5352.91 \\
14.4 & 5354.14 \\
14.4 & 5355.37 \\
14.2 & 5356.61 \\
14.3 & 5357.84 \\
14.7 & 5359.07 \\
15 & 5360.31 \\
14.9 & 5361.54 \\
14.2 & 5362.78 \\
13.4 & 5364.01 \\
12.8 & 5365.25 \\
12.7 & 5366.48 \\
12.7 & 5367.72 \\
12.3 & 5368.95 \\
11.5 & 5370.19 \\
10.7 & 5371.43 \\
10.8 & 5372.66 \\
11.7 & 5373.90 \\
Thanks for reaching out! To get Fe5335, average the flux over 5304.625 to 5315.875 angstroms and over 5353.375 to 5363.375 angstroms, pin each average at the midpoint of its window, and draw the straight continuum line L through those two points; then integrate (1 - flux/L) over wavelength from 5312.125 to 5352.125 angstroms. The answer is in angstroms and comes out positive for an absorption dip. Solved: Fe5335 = 4.8 angstroms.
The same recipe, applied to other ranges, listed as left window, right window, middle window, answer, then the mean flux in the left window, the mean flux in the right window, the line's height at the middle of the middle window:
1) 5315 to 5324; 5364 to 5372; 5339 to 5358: -1.9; 12.1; 12.2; 12.2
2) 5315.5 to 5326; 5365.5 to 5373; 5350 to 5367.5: -3.1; 11.9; 11.9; 11.9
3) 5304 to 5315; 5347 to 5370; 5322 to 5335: 2.6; 13.3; 13.6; 13.4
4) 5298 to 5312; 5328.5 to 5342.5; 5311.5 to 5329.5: 1.4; 13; 12.2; 12.6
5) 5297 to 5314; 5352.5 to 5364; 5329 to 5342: 1.4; 12.8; 14.4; 13.7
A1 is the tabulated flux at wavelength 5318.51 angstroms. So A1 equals 12.3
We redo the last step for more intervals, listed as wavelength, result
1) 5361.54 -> 14.9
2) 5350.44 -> 13.1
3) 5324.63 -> 10.9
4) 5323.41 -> 11.4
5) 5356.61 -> 14.2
